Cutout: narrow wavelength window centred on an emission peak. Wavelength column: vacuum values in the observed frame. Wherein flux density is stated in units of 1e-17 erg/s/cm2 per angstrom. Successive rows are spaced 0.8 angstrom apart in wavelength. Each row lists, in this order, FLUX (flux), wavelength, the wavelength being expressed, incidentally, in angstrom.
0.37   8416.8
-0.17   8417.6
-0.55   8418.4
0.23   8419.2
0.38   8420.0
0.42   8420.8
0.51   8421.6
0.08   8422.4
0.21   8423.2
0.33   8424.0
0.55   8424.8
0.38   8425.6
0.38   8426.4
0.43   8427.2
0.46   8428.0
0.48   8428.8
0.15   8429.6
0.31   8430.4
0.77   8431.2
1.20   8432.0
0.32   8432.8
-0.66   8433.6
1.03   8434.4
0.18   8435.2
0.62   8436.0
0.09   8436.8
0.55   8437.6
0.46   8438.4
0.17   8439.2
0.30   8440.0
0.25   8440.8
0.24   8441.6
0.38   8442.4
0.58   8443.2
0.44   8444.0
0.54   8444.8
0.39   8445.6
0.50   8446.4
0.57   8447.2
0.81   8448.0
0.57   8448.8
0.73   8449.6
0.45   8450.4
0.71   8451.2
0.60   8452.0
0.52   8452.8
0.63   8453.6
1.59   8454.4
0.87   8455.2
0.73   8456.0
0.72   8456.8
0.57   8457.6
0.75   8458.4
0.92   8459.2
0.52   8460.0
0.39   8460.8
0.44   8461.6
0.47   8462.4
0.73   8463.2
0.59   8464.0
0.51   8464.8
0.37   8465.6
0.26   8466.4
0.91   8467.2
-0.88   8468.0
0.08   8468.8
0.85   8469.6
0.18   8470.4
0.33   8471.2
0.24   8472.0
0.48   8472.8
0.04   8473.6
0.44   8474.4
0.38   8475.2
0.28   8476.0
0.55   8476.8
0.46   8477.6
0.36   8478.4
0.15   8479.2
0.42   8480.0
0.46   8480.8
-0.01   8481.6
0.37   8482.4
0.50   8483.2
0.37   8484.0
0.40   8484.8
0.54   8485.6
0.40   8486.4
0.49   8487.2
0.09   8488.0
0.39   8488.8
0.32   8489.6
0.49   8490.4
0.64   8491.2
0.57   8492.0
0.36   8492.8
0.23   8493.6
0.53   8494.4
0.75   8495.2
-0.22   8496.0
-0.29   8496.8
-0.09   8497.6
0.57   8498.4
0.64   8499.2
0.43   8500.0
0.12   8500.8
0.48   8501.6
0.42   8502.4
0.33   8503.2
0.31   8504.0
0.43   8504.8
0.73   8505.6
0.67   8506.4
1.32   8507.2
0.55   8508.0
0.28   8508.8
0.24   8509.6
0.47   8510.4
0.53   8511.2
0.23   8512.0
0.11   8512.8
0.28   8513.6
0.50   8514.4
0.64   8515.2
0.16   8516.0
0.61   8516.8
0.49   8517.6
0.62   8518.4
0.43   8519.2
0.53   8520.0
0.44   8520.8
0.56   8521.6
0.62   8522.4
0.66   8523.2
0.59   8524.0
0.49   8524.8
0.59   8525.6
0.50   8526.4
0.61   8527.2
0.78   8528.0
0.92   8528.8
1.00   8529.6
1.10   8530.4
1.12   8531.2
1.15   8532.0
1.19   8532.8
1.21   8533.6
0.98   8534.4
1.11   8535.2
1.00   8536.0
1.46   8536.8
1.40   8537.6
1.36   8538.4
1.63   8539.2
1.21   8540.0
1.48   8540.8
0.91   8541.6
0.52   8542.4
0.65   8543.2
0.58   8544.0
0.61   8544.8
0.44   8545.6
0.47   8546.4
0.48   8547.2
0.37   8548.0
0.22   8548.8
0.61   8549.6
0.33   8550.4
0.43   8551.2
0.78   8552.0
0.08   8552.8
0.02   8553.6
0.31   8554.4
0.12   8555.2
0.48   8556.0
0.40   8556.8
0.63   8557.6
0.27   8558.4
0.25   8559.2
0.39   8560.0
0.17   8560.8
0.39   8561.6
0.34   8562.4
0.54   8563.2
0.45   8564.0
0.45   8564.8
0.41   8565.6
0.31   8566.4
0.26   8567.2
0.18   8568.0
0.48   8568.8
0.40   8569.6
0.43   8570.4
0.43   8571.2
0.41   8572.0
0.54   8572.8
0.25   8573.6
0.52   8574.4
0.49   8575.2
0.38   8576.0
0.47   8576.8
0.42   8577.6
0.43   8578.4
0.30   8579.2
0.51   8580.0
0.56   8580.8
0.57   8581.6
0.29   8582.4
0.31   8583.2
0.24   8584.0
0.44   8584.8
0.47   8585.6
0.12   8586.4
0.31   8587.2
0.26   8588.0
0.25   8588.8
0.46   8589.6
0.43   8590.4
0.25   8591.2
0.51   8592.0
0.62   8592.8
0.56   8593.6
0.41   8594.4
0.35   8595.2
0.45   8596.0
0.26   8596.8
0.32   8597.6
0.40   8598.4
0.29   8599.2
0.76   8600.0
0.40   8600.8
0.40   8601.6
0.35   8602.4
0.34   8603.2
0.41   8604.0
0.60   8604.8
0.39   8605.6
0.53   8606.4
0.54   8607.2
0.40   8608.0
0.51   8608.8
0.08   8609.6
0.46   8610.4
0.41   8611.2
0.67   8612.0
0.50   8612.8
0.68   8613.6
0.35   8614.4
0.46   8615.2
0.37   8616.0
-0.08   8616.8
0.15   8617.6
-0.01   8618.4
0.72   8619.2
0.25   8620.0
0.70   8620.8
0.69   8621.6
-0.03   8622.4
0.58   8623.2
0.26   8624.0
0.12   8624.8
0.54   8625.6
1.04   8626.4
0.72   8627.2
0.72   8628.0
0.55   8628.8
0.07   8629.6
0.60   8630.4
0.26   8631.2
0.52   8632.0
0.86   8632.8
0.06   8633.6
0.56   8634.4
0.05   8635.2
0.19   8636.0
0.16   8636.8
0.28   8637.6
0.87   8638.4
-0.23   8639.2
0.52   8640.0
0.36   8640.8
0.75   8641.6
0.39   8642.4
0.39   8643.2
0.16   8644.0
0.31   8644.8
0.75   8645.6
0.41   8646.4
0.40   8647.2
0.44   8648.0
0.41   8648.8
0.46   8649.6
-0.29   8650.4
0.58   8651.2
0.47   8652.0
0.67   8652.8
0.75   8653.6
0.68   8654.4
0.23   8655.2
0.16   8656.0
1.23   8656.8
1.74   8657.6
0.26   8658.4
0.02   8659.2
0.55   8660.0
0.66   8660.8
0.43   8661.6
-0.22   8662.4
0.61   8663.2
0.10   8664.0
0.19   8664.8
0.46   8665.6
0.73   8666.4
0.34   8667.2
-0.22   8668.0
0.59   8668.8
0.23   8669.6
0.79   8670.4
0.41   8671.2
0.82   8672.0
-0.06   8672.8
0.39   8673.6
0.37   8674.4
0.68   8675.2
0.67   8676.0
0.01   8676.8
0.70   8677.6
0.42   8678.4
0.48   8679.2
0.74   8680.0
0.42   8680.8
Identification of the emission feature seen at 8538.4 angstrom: [O III]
